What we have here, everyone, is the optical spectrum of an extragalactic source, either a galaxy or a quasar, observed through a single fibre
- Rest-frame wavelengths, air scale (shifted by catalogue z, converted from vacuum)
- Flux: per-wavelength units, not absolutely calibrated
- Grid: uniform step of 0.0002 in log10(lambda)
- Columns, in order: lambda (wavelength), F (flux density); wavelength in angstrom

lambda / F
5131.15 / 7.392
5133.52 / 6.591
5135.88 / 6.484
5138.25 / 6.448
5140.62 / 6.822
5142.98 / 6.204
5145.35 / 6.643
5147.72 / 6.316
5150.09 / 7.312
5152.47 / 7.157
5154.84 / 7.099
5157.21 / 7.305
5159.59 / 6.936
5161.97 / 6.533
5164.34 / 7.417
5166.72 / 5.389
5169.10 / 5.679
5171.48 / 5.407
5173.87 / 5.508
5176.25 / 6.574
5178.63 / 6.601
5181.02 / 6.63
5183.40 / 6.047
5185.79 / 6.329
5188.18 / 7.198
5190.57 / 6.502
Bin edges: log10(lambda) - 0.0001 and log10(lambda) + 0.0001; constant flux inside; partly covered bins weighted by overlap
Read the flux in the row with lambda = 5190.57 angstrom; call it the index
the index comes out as 6.502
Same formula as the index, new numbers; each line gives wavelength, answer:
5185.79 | 6.329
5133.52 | 6.591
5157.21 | 7.305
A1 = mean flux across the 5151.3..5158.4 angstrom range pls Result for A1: 7.19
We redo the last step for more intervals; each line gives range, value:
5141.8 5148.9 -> 6.39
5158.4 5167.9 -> 6.57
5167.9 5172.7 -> 5.53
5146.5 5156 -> 6.97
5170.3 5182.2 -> 6.14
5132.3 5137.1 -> 6.53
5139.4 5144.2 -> 6.52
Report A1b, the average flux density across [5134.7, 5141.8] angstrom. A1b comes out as 6.58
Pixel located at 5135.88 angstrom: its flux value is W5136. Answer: 6.484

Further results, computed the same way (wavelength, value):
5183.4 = 6.047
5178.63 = 6.601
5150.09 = 7.312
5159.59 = 6.936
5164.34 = 7.417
